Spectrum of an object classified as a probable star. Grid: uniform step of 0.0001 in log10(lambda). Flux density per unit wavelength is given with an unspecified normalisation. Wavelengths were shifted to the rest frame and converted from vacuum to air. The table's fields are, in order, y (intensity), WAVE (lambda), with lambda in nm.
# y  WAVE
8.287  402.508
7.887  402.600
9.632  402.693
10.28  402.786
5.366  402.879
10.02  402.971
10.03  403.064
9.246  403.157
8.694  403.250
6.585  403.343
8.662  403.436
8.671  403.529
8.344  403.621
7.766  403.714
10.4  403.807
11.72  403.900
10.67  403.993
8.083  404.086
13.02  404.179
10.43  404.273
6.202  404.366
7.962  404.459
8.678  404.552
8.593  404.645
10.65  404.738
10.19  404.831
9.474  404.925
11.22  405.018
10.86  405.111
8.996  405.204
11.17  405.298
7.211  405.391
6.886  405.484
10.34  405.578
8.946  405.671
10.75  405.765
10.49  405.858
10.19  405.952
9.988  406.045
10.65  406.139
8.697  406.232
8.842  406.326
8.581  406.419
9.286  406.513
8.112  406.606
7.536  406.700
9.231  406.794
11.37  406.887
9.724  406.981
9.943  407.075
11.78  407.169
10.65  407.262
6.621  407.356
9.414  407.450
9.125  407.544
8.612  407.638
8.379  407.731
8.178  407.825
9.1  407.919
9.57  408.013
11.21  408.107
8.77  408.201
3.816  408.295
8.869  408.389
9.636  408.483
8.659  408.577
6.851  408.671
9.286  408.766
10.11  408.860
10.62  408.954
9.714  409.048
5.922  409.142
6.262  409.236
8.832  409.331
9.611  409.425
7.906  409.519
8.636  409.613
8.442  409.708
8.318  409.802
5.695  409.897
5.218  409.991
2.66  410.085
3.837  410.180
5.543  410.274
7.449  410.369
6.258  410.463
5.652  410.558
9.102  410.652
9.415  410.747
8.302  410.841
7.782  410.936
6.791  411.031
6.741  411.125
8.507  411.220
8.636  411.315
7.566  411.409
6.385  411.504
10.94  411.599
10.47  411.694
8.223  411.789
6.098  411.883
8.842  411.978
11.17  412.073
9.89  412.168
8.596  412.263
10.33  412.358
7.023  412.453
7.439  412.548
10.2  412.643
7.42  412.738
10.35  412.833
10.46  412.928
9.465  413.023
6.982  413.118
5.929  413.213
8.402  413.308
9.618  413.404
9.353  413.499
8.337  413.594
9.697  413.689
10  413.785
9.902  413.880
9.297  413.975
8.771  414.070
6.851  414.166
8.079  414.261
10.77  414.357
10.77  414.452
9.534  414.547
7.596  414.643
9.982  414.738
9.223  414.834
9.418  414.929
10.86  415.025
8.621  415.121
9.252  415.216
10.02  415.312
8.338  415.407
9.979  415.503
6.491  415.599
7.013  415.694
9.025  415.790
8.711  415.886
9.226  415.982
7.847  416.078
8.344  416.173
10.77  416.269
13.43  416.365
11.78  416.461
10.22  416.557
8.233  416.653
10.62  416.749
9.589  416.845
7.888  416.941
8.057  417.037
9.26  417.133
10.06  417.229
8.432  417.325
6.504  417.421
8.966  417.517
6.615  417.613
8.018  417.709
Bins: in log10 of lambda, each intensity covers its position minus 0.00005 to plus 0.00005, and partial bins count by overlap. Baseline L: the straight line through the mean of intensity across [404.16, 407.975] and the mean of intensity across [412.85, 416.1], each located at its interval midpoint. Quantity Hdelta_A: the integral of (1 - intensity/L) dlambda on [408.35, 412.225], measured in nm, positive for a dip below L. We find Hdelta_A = 0.53 nm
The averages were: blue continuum 9.39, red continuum 8.96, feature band 7.92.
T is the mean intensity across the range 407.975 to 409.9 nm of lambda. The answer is 8.47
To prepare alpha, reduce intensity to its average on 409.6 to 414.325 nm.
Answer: 8.11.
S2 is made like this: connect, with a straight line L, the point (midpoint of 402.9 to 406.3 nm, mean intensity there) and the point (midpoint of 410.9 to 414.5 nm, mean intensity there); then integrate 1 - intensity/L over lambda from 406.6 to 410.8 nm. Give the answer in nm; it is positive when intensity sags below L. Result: 0.41 nm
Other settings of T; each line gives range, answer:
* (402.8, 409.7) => 9.11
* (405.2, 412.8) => 8.49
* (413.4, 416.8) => 9.33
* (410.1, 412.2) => 7.8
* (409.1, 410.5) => 6.71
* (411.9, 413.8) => 8.91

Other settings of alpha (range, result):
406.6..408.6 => 9.04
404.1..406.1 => 9.61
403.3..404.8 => 9.17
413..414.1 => 8.8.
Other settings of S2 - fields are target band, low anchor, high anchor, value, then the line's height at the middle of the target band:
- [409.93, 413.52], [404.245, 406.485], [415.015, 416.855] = 0.55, 9.39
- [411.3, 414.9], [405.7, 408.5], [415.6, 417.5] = 0.10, 9.17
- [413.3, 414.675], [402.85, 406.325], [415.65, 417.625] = 0.00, 9.18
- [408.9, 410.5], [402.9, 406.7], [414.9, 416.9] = 0.38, 9.37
